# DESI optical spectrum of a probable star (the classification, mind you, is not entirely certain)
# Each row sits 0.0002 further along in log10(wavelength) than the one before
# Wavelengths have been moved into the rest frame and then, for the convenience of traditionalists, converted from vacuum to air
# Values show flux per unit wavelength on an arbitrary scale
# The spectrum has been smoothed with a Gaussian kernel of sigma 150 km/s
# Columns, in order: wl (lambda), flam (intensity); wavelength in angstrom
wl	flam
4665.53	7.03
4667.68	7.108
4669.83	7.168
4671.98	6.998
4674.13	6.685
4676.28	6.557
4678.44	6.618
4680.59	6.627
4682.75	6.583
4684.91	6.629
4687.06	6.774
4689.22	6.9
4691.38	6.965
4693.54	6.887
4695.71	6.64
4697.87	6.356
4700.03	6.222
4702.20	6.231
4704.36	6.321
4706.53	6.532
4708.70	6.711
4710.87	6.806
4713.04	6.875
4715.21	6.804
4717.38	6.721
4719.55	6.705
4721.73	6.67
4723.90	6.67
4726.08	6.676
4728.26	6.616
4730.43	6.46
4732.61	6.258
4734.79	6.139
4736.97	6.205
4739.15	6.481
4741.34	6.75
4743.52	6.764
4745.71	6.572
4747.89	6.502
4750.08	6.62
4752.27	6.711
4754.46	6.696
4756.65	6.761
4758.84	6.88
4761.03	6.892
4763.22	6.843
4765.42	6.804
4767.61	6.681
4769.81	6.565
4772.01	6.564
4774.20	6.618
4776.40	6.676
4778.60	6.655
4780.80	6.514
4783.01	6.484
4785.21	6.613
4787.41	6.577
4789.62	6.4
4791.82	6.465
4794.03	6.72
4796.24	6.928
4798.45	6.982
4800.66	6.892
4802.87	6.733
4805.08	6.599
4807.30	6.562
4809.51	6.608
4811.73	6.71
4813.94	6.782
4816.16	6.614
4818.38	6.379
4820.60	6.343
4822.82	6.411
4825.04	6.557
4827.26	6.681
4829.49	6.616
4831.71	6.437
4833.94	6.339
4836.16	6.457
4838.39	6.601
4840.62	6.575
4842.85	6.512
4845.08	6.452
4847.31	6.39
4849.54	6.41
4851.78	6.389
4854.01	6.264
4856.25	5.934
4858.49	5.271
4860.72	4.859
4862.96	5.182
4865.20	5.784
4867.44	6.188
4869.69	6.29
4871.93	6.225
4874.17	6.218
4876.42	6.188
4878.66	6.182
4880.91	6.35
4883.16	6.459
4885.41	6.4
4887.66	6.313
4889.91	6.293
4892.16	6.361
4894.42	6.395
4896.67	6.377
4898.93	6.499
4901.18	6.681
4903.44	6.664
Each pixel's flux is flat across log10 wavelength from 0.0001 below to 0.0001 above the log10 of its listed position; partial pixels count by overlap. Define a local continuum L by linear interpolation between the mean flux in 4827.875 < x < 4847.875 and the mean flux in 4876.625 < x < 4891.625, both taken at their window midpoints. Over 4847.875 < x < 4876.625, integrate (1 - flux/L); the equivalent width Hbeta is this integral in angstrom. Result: 2.1 angstrom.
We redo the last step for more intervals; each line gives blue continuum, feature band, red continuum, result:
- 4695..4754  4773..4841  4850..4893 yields -3.4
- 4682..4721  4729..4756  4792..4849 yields 0.4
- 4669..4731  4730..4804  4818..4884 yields -1.8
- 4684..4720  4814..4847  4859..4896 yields -1.4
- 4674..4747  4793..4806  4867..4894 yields -0.8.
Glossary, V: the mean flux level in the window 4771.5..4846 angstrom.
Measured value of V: 6.59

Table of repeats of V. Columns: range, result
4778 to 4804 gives 6.66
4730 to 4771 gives 6.61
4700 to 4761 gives 6.6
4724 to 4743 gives 6.47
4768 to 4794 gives 6.57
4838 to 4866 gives 6.04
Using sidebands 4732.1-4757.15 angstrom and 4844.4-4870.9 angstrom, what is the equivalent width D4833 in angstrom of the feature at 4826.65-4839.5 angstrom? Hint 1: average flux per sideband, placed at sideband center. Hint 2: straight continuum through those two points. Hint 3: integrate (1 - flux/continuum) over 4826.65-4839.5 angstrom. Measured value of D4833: -0.9 angstrom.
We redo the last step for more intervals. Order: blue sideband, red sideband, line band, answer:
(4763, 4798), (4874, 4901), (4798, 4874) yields 1.7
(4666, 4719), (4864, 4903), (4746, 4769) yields -0.6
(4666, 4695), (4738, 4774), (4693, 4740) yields 1.5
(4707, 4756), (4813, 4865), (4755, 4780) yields -0.9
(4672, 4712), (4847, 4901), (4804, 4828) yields -1.0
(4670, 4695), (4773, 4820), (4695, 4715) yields 0.6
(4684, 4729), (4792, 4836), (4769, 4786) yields 0.1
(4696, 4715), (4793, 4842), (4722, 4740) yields 0.3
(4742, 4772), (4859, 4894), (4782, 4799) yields -0.3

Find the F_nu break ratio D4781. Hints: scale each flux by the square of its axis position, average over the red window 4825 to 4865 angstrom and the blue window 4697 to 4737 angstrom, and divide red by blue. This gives 1.00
